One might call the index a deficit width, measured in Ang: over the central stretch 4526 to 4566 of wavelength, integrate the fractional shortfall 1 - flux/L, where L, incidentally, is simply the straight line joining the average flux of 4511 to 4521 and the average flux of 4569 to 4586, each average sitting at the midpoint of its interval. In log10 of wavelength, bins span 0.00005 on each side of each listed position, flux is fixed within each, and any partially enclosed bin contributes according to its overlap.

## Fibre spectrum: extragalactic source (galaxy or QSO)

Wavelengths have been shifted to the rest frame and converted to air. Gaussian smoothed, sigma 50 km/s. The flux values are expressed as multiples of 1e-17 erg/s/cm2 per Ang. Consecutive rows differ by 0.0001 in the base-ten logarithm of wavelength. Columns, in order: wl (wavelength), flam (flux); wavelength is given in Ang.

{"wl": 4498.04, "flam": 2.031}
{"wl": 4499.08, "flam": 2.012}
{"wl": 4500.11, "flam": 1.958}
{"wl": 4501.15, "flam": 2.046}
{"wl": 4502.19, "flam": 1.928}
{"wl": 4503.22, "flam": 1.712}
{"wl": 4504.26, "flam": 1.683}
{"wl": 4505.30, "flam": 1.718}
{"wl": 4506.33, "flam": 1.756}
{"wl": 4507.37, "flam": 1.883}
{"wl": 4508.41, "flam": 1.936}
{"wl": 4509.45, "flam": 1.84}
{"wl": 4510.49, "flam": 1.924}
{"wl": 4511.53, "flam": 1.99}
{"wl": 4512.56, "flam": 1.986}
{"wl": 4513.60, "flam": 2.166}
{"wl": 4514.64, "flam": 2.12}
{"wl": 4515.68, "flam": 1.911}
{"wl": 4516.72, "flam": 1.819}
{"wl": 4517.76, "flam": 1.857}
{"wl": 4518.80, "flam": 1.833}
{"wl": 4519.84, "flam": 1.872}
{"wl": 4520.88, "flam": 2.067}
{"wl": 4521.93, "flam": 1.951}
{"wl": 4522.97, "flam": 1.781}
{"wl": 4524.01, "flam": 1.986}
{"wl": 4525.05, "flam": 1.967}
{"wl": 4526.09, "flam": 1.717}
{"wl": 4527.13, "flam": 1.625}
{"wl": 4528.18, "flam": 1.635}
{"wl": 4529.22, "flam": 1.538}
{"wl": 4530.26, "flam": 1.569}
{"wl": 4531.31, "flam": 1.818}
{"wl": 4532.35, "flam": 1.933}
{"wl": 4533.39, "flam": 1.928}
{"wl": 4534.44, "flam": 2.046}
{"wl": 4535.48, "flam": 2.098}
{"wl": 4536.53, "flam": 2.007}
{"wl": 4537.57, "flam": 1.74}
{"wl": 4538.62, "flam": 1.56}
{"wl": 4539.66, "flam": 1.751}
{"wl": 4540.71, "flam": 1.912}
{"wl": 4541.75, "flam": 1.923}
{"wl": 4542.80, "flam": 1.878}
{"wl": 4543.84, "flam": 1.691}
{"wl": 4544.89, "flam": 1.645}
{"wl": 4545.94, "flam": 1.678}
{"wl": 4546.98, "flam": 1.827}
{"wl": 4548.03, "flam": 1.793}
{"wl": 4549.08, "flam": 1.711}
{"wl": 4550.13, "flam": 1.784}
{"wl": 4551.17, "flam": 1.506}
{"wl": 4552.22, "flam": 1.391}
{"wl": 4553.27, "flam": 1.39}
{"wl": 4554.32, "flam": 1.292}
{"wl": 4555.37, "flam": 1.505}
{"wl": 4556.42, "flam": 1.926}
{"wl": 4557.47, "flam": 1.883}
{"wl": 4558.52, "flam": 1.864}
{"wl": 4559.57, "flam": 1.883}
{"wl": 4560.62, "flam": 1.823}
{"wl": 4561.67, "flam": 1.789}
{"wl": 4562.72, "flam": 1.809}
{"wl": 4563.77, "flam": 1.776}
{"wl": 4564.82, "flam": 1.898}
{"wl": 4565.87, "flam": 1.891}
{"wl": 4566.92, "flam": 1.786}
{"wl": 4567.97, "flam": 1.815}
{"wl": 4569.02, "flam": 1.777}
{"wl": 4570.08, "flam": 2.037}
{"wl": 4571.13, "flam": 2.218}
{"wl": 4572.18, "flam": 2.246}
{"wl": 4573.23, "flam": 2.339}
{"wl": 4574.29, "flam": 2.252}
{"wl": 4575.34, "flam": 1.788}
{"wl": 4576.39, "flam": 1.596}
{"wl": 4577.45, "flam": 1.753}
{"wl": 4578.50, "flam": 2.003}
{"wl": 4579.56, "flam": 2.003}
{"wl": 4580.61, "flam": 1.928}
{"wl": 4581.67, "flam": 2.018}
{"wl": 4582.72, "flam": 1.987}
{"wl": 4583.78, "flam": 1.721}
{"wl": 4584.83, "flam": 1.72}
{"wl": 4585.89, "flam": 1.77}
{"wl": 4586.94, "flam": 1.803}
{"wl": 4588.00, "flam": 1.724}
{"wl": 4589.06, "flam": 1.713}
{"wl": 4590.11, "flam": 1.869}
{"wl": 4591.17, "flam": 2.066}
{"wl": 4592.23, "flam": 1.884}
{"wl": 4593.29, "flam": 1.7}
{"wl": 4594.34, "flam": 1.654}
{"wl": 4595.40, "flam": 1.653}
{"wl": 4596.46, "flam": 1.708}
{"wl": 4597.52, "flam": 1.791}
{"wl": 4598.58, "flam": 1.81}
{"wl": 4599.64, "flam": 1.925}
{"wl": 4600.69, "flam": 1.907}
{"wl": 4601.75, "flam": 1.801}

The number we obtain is 4.2 Ang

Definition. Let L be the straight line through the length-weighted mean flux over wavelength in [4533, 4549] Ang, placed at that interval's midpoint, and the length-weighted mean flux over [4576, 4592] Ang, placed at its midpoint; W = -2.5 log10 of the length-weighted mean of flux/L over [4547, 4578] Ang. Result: 0.02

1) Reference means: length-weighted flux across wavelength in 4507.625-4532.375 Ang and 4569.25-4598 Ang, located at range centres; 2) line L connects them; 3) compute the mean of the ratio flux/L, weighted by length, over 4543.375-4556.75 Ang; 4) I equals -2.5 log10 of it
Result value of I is 0.16 mag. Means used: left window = 1.87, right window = 1.89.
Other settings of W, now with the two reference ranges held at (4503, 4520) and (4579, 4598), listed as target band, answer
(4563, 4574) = -0.083 mag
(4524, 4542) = 0.031 mag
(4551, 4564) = 0.101 mag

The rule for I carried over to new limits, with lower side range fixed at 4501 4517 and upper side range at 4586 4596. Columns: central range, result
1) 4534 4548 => 0.017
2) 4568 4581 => -0.104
